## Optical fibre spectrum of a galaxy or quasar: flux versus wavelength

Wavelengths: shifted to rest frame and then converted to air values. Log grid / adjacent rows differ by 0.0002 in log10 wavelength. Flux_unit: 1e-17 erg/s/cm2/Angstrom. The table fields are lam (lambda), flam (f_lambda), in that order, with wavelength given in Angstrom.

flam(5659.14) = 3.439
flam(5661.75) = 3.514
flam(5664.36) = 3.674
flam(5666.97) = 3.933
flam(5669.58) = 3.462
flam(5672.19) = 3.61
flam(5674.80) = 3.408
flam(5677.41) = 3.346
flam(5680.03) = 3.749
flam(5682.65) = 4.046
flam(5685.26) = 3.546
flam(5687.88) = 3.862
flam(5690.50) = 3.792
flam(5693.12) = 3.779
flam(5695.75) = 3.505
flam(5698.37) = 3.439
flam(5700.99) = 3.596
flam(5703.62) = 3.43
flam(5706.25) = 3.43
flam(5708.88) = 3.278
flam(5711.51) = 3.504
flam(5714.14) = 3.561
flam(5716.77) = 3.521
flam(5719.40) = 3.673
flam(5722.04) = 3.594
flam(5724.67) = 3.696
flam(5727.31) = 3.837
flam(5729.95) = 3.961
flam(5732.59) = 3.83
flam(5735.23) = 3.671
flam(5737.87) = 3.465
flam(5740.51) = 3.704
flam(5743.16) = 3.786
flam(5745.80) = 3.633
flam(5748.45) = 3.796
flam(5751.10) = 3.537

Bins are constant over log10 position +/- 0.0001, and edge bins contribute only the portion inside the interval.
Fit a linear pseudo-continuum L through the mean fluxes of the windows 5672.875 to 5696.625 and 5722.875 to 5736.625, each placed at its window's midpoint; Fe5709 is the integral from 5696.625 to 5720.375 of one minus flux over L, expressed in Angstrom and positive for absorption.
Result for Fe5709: 1.6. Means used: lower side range 3.67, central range 3.49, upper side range 3.79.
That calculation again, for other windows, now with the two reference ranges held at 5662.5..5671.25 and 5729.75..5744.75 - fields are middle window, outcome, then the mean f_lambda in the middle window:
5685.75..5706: 0.4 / 3.61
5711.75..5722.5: 0.4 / 3.58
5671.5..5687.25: 0.2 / 3.63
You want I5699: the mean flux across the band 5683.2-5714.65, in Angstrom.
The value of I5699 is 3.57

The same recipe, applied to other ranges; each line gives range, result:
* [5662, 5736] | 3.63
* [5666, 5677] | 3.57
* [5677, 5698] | 3.71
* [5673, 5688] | 3.64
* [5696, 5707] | 3.48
